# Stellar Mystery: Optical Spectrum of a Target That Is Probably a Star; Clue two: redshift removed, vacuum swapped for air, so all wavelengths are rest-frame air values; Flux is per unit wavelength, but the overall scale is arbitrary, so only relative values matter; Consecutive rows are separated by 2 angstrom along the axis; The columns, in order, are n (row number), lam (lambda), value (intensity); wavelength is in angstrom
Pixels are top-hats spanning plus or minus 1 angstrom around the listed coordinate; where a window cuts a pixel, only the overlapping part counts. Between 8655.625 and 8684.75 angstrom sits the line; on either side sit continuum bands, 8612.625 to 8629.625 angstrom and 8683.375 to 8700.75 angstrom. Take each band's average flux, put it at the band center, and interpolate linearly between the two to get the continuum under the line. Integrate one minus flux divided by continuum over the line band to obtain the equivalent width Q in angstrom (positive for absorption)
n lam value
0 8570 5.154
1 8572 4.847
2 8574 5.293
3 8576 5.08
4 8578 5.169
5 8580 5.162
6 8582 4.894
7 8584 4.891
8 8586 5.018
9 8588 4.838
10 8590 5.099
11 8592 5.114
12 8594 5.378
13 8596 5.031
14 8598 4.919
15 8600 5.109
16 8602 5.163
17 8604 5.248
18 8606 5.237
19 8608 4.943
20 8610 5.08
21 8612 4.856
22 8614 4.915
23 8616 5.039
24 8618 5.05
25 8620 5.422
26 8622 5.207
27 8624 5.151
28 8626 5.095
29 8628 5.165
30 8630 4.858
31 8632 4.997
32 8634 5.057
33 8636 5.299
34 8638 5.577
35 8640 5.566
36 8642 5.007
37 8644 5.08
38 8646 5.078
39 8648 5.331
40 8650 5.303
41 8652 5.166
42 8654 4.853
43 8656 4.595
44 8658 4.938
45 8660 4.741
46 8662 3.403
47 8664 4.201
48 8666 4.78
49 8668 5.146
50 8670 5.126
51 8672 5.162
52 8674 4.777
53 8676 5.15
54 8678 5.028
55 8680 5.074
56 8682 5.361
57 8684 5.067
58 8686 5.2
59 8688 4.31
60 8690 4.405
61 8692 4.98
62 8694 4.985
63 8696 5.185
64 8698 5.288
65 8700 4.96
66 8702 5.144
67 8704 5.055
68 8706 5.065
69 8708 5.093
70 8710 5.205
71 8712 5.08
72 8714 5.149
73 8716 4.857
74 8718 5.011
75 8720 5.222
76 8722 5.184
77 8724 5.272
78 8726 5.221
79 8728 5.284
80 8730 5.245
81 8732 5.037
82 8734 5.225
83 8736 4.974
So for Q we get 0.8 angstrom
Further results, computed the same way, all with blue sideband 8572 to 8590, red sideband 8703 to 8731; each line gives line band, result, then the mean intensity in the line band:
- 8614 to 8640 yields -0.5 angstrom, 5.17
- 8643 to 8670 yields 1.4 angstrom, 4.83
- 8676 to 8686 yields -0.1 angstrom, 5.14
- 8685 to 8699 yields 0.6 angstrom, 4.91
